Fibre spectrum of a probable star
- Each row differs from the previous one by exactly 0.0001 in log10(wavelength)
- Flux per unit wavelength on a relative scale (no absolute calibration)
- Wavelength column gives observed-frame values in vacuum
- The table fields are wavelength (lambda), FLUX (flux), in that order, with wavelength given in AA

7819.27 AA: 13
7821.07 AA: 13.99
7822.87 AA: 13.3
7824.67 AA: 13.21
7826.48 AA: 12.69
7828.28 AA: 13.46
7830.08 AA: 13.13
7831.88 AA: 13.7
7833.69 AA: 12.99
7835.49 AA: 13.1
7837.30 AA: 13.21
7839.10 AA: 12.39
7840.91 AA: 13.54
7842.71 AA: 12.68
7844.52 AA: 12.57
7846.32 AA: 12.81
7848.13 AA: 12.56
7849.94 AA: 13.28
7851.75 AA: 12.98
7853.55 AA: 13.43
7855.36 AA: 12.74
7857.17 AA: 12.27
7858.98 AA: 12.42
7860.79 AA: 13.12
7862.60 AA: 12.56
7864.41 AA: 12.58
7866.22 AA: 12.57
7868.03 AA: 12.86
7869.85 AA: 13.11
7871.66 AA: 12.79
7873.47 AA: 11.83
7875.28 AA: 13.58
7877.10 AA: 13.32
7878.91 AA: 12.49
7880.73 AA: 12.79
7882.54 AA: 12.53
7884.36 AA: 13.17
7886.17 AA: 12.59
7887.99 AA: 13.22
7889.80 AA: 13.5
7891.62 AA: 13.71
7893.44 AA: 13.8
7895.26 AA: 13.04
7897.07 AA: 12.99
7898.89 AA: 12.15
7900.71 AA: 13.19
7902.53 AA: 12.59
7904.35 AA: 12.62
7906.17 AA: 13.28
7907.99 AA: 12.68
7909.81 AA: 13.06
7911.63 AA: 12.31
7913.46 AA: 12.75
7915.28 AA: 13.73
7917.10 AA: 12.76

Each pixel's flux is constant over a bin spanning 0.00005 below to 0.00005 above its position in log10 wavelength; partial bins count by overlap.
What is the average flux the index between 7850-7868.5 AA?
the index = 12.8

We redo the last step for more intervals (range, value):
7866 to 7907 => 12.9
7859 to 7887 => 12.8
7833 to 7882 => 12.8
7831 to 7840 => 13.1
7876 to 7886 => 12.9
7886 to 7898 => 13.3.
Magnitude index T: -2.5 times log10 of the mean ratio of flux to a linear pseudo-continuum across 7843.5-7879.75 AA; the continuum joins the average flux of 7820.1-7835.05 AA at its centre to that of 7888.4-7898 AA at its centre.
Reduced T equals 0.05 mag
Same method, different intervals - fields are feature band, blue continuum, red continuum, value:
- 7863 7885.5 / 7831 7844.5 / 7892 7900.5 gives 0.022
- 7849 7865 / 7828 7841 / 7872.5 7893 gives 0.021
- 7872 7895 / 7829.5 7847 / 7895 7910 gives -0.013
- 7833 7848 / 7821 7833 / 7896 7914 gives 0.026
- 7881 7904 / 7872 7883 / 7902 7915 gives -0.020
